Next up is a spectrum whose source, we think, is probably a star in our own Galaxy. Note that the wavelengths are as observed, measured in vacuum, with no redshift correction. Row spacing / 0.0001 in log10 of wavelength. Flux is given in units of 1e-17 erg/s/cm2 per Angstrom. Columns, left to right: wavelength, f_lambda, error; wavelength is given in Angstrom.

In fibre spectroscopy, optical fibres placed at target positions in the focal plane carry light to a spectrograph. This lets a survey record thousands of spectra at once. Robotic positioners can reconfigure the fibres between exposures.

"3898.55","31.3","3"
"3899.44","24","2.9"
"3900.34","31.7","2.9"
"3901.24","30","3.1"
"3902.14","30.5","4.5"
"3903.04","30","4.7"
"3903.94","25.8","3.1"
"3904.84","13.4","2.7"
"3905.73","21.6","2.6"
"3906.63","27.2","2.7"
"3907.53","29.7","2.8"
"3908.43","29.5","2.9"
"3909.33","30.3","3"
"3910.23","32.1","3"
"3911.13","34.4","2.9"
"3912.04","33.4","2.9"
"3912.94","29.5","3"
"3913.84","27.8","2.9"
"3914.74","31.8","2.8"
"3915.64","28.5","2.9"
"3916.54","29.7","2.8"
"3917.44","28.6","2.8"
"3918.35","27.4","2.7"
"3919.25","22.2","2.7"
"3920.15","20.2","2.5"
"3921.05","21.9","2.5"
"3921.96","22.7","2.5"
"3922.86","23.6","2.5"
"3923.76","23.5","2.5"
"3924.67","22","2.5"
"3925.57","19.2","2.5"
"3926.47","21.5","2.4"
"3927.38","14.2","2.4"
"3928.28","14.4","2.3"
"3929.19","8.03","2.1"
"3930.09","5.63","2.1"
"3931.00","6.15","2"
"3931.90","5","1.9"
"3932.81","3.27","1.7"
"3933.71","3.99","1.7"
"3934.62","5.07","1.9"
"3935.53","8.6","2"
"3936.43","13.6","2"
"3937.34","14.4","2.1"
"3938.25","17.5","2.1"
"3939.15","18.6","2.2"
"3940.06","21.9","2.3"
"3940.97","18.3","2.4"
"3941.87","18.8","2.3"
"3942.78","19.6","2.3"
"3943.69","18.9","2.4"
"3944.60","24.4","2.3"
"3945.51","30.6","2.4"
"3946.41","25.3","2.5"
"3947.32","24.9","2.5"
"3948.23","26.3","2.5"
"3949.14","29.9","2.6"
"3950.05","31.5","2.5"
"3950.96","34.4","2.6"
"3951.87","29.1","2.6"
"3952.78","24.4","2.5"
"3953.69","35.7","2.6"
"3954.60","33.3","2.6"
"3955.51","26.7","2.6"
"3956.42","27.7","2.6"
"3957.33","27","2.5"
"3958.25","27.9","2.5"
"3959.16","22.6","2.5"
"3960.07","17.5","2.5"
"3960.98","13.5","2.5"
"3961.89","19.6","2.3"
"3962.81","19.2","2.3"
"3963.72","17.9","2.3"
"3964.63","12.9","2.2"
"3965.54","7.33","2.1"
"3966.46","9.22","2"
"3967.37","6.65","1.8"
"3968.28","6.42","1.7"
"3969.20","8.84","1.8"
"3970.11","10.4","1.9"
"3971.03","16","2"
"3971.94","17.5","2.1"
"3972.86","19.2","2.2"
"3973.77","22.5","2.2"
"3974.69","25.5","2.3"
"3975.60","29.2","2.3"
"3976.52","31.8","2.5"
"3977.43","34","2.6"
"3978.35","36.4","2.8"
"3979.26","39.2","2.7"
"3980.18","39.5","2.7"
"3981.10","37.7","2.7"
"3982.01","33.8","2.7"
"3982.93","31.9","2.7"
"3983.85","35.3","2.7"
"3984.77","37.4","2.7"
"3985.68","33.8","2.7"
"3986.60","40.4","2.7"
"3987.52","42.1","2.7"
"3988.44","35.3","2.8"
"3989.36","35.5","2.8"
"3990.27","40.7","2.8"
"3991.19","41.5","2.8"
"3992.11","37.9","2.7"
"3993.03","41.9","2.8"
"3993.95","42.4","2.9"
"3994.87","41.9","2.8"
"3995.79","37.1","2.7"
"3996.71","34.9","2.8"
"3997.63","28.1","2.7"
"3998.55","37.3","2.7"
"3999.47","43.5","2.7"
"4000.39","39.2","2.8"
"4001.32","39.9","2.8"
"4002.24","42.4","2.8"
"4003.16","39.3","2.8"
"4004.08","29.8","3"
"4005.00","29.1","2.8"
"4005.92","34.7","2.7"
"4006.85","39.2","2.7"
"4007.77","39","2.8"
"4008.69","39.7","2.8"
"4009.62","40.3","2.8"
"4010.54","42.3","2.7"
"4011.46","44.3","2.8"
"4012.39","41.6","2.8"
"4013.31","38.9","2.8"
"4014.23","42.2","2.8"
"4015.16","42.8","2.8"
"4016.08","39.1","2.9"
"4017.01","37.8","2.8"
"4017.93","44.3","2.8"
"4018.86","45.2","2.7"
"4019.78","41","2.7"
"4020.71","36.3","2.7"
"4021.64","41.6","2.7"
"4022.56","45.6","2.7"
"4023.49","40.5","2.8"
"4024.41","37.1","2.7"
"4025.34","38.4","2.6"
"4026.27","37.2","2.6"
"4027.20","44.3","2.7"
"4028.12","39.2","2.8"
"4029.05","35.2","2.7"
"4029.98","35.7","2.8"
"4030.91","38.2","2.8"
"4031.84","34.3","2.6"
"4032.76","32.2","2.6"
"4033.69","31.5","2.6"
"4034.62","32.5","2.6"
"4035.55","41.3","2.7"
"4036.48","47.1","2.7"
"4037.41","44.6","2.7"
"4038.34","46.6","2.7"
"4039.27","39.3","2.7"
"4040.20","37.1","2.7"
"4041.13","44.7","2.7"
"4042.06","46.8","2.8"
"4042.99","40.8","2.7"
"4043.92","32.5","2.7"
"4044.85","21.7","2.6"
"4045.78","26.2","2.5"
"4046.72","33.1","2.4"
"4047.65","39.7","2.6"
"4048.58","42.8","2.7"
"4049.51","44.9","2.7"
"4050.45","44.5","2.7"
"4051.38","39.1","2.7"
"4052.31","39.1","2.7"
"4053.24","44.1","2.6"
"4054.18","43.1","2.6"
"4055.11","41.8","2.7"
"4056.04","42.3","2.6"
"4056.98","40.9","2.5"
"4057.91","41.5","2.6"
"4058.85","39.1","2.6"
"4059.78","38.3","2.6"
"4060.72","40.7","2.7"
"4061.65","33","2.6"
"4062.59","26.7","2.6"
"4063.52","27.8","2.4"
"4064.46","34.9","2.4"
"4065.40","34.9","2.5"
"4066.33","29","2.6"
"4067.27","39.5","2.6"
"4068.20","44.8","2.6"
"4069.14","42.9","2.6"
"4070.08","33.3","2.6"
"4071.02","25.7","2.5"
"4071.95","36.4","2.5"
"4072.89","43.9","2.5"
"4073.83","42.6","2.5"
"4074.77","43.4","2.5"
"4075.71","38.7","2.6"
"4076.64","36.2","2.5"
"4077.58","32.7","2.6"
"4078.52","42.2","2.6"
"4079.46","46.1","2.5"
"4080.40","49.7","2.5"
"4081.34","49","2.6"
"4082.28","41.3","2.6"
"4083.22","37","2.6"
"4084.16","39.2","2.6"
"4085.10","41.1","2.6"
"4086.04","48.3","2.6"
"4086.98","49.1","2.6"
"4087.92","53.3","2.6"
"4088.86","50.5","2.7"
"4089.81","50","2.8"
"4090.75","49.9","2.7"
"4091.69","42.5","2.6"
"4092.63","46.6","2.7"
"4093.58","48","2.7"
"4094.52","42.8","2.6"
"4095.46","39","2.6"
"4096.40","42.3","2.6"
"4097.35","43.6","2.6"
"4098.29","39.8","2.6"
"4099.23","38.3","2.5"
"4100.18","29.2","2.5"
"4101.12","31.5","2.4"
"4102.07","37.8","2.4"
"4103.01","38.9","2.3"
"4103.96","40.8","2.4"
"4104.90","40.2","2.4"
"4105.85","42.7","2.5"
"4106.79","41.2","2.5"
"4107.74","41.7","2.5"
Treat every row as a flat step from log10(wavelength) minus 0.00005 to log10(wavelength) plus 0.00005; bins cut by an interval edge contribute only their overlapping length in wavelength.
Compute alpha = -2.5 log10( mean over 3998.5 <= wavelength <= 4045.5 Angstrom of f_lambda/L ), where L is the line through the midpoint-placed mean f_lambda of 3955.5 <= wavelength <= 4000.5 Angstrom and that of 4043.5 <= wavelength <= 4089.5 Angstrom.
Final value -0.16 mag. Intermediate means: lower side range 28.4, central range 39.1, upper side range 39.4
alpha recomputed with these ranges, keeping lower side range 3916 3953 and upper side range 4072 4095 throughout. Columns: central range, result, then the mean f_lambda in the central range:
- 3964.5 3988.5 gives 0.04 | 26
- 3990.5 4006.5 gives -0.25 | 37.7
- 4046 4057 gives -0.06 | 40.9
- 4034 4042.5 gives -0.15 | 42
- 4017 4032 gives -0.16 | 39.7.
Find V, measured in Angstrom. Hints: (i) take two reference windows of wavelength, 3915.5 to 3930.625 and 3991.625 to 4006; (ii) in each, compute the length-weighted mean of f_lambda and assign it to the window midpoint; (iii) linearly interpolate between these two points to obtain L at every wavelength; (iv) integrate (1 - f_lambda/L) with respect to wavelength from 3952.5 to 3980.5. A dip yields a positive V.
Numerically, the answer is 7.6 Angstrom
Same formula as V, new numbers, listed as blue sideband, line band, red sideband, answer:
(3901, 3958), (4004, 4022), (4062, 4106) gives -4.1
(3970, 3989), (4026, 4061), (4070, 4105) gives -1.5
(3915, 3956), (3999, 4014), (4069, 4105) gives -4.2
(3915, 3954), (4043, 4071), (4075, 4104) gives 0.4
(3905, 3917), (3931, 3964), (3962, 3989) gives 7.5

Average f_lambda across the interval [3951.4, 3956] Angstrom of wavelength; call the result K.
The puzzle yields 29.9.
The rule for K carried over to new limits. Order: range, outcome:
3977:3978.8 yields 35.1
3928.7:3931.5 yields 6.66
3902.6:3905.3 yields 23.1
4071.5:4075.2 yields 41.5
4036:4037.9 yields 45.8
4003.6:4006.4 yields 31.3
